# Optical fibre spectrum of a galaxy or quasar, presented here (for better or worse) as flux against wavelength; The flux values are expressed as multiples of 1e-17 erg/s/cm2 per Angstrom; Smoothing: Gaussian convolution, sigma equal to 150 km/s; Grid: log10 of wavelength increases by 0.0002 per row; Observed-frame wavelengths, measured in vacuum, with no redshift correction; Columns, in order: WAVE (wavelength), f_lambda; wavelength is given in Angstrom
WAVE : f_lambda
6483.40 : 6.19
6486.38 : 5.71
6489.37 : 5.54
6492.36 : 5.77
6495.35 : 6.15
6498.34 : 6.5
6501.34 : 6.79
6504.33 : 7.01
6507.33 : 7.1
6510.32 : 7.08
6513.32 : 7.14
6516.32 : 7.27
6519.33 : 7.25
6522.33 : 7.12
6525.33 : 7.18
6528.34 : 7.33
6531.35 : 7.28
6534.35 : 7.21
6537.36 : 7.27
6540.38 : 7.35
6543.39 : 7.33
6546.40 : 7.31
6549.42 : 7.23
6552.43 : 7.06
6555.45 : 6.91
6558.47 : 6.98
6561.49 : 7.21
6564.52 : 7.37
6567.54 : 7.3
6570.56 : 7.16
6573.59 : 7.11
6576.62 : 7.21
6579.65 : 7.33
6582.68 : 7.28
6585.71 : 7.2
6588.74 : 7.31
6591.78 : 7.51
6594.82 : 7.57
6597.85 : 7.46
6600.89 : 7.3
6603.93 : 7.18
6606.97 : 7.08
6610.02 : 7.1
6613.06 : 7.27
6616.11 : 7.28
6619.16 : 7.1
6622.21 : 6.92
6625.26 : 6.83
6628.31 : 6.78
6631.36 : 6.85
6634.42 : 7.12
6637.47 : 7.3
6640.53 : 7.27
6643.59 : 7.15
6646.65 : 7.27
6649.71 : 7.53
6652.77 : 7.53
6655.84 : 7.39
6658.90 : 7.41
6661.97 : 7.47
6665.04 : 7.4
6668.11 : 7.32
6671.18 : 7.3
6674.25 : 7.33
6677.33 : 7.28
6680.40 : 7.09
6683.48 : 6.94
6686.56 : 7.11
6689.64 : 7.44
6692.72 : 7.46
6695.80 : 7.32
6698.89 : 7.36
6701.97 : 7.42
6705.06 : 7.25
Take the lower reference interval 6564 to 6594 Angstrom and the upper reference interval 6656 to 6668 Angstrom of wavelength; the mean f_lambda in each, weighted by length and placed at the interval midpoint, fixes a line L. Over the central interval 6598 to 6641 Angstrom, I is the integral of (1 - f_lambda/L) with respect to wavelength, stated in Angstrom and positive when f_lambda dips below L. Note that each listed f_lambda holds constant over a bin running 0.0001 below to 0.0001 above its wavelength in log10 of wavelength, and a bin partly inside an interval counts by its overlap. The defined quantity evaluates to 1.40 Angstrom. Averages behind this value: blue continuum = 7.28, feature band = 7.11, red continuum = 7.41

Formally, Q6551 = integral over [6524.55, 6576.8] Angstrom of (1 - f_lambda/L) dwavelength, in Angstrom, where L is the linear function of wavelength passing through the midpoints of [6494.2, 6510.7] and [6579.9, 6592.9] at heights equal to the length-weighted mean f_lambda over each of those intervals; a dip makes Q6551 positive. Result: -1.0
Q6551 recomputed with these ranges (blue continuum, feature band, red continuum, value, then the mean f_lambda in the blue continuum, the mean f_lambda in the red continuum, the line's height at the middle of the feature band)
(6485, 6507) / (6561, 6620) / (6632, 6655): -3.0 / 6.26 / 7.29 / 6.92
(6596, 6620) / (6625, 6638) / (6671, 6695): 0.5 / 7.23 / 7.24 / 7.23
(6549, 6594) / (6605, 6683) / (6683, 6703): 0.7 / 7.22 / 7.31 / 7.27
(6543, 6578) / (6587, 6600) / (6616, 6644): -0.6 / 7.18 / 7.04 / 7.11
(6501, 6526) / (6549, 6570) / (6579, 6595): 0.3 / 7.12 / 7.35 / 7.26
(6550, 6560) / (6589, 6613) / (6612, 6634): -1.0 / 7.01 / 7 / 7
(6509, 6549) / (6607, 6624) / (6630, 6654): 0.3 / 7.24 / 7.25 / 7.25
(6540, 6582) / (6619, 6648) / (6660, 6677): 1.0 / 7.2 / 7.36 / 7.31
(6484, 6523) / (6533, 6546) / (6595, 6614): -0.8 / 6.63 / 7.26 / 6.85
